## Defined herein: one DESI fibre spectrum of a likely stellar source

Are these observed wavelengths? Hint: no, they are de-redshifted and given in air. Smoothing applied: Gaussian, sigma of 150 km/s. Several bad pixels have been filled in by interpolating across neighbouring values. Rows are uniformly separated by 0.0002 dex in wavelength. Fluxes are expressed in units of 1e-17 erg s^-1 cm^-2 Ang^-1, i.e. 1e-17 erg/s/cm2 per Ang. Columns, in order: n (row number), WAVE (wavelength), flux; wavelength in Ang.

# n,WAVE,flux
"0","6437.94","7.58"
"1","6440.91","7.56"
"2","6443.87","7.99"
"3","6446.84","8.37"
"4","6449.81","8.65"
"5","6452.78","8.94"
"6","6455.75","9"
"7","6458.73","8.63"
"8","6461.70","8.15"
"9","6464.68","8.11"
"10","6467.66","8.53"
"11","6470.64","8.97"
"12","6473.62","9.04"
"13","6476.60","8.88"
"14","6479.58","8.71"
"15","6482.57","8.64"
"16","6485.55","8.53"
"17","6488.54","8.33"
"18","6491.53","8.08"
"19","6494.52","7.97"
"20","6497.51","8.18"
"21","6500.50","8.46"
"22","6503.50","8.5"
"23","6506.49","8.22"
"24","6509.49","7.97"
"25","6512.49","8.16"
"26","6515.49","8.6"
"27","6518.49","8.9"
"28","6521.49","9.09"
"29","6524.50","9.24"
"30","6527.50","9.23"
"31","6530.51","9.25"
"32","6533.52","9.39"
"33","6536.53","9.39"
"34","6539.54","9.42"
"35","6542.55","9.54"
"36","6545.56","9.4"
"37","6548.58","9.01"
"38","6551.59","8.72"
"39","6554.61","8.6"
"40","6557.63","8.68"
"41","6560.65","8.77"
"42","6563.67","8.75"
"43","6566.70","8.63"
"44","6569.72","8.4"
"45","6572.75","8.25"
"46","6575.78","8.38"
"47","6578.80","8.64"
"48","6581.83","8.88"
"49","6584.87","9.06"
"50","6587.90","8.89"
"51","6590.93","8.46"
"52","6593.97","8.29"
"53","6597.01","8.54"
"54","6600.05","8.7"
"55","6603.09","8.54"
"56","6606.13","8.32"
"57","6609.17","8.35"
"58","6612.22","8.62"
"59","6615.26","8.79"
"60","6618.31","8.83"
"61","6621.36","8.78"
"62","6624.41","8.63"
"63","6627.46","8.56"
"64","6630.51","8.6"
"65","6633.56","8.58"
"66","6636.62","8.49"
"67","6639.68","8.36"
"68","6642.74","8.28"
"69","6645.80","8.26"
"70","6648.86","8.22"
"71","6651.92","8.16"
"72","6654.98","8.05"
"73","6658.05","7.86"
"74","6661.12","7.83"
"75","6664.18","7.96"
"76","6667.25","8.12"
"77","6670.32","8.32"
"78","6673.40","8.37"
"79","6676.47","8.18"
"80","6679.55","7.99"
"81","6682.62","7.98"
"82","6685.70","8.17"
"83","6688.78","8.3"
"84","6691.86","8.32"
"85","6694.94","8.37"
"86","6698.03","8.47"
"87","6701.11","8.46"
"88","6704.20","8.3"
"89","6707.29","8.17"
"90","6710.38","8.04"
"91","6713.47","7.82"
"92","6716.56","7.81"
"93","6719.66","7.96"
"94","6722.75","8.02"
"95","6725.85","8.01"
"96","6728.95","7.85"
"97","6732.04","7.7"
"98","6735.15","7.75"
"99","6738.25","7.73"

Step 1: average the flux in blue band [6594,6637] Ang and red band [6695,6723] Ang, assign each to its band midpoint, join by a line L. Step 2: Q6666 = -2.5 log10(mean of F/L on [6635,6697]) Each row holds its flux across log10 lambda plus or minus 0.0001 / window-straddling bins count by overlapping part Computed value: 0.02 mag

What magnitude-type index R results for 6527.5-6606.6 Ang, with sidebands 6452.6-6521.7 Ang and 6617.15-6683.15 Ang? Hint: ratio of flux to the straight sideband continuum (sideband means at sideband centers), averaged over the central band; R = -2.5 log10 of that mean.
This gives -0.05 mag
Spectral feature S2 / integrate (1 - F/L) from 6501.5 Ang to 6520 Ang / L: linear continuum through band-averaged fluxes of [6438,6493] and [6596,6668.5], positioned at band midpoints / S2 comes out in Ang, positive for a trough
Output 0.1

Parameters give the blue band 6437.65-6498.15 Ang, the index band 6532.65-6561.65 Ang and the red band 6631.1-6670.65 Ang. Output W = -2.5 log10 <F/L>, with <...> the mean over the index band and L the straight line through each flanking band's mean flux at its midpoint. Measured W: -0.09 mag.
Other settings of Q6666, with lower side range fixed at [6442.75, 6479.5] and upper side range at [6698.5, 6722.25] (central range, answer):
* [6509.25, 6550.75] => -0.074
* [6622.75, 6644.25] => -0.032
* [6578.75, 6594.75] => -0.047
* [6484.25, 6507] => 0.033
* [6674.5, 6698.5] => -0.009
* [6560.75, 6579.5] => -0.017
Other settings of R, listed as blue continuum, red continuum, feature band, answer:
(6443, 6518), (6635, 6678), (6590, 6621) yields -0.038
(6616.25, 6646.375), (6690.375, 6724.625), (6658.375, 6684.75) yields 0.034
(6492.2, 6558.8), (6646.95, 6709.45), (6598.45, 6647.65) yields -0.017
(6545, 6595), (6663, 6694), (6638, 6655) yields 0.011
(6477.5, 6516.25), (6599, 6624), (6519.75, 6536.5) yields -0.102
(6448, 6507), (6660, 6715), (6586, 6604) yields -0.032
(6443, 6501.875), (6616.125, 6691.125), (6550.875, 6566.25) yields -0.036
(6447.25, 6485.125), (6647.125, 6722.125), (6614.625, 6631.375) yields -0.053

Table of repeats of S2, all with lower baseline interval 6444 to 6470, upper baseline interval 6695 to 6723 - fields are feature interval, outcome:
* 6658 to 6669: 0.3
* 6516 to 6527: -0.8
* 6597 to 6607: -0.3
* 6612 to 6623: -0.7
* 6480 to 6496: 0.3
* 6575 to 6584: -0.4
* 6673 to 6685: 0.1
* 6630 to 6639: -0.3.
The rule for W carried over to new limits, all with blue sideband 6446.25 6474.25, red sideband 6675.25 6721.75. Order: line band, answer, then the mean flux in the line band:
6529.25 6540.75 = -0.11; 9.36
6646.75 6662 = 0.03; 8.04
